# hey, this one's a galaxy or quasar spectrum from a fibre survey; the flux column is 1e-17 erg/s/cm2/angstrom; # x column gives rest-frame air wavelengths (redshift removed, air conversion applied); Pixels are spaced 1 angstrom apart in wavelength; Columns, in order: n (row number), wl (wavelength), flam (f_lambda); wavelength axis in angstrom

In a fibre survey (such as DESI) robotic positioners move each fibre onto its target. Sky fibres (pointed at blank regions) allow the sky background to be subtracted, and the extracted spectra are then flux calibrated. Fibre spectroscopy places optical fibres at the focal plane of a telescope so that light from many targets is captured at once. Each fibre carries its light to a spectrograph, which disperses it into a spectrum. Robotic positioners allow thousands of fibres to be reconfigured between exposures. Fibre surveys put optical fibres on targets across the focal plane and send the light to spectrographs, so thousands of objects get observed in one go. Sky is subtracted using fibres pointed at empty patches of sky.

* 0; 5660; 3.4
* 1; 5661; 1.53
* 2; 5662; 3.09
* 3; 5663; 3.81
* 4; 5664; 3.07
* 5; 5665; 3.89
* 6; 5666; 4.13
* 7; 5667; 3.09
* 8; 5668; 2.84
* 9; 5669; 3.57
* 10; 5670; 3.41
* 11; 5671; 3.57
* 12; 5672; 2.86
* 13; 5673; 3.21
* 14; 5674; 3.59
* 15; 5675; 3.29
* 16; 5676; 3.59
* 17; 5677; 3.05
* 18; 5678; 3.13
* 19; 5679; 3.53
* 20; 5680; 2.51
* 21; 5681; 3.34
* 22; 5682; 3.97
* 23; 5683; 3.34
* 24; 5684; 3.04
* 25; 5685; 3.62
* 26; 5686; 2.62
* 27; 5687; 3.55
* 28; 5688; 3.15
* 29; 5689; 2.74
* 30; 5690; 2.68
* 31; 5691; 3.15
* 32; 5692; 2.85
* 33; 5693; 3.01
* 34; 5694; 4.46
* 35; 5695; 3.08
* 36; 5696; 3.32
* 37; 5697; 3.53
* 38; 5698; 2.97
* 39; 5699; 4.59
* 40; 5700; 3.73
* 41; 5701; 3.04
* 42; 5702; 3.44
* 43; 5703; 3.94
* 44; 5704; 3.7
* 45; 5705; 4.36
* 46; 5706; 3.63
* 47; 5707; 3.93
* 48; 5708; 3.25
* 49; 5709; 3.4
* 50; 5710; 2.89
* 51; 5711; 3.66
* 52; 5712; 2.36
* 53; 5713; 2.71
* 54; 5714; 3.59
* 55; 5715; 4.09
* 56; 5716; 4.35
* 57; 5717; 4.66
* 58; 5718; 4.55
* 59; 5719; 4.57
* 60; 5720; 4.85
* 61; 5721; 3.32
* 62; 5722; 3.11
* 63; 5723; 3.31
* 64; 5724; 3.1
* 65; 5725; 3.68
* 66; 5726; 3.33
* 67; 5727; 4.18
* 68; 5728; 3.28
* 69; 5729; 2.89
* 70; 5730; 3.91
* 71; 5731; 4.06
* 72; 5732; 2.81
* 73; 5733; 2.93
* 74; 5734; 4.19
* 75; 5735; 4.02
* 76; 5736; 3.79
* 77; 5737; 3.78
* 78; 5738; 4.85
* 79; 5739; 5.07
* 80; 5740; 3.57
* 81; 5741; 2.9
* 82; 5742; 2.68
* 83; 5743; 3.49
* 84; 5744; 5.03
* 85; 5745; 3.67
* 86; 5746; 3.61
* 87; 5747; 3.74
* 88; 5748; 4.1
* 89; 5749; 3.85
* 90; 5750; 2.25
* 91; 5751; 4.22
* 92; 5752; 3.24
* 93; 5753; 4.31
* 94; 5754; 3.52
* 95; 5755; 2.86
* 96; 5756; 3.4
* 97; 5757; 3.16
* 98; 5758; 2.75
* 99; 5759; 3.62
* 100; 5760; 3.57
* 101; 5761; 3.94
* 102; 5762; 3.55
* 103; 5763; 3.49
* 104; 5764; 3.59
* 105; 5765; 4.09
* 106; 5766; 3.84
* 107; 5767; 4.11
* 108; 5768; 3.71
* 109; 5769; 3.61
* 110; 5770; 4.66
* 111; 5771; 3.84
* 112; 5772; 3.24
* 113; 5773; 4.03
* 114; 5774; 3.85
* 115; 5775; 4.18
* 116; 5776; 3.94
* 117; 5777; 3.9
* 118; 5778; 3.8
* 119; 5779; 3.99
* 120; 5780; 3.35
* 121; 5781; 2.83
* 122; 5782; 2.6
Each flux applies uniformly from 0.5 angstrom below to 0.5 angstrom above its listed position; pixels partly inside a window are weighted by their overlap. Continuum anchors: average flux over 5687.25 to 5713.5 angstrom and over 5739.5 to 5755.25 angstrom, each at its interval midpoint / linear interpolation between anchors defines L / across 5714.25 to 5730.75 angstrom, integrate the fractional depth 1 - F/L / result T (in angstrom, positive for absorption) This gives -1.7 angstrom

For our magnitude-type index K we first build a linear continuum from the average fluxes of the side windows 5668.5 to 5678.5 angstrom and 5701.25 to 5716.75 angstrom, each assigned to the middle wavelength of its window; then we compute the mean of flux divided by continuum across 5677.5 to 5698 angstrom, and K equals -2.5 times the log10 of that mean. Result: 0.06 mag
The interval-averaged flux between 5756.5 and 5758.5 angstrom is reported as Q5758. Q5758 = 2.96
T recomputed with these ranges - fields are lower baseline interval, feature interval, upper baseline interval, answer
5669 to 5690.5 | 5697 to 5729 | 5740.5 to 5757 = -2.5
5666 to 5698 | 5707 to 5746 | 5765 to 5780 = -1.2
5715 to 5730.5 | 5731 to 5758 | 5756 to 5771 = 0.7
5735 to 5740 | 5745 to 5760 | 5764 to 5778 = 2.3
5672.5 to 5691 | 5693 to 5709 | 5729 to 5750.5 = -1.2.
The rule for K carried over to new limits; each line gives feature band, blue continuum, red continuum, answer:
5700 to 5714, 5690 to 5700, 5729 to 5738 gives 0.02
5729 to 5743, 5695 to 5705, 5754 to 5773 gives -0.03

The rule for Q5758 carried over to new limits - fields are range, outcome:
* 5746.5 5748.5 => 3.92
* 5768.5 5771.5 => 4.04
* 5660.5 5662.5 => 2.31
